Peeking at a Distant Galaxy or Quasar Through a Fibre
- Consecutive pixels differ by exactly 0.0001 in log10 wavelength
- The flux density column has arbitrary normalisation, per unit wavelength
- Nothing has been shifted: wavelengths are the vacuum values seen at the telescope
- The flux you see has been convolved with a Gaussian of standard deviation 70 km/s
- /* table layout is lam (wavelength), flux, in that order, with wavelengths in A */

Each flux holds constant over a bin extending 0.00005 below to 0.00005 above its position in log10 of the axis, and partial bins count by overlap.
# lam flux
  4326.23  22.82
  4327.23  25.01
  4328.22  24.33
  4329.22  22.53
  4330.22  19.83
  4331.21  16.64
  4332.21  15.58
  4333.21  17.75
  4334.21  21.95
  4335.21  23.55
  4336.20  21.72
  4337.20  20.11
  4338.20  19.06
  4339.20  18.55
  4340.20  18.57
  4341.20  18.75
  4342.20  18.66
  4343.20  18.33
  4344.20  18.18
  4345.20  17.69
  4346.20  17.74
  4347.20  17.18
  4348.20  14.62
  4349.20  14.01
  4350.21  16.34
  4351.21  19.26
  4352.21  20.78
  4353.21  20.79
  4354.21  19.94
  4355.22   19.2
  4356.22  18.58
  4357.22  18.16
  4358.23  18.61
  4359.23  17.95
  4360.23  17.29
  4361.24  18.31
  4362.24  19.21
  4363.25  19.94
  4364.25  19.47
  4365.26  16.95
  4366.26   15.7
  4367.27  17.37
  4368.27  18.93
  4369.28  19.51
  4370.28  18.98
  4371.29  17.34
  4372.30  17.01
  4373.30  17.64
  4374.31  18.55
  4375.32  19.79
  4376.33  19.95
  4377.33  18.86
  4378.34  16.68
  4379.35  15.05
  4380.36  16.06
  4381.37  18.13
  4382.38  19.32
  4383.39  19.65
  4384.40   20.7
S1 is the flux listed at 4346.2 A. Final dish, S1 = 17.74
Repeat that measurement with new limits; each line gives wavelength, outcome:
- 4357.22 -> 18.16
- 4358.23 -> 18.61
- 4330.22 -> 19.83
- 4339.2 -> 18.55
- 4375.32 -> 19.79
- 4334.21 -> 21.95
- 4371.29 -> 17.34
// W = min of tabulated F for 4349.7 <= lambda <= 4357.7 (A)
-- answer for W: 16.34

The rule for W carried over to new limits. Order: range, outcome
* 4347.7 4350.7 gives 14.01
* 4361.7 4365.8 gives 16.95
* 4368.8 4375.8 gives 17.01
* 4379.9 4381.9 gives 16.06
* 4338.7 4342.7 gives 18.55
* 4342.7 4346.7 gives 17.69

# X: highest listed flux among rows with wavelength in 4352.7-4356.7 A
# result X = 20.79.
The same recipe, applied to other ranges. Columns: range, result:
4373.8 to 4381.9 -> 19.95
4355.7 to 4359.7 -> 18.61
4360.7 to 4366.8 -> 19.94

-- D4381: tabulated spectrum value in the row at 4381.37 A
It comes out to 18.13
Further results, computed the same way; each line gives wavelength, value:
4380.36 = 16.06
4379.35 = 15.05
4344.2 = 18.18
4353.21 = 20.79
